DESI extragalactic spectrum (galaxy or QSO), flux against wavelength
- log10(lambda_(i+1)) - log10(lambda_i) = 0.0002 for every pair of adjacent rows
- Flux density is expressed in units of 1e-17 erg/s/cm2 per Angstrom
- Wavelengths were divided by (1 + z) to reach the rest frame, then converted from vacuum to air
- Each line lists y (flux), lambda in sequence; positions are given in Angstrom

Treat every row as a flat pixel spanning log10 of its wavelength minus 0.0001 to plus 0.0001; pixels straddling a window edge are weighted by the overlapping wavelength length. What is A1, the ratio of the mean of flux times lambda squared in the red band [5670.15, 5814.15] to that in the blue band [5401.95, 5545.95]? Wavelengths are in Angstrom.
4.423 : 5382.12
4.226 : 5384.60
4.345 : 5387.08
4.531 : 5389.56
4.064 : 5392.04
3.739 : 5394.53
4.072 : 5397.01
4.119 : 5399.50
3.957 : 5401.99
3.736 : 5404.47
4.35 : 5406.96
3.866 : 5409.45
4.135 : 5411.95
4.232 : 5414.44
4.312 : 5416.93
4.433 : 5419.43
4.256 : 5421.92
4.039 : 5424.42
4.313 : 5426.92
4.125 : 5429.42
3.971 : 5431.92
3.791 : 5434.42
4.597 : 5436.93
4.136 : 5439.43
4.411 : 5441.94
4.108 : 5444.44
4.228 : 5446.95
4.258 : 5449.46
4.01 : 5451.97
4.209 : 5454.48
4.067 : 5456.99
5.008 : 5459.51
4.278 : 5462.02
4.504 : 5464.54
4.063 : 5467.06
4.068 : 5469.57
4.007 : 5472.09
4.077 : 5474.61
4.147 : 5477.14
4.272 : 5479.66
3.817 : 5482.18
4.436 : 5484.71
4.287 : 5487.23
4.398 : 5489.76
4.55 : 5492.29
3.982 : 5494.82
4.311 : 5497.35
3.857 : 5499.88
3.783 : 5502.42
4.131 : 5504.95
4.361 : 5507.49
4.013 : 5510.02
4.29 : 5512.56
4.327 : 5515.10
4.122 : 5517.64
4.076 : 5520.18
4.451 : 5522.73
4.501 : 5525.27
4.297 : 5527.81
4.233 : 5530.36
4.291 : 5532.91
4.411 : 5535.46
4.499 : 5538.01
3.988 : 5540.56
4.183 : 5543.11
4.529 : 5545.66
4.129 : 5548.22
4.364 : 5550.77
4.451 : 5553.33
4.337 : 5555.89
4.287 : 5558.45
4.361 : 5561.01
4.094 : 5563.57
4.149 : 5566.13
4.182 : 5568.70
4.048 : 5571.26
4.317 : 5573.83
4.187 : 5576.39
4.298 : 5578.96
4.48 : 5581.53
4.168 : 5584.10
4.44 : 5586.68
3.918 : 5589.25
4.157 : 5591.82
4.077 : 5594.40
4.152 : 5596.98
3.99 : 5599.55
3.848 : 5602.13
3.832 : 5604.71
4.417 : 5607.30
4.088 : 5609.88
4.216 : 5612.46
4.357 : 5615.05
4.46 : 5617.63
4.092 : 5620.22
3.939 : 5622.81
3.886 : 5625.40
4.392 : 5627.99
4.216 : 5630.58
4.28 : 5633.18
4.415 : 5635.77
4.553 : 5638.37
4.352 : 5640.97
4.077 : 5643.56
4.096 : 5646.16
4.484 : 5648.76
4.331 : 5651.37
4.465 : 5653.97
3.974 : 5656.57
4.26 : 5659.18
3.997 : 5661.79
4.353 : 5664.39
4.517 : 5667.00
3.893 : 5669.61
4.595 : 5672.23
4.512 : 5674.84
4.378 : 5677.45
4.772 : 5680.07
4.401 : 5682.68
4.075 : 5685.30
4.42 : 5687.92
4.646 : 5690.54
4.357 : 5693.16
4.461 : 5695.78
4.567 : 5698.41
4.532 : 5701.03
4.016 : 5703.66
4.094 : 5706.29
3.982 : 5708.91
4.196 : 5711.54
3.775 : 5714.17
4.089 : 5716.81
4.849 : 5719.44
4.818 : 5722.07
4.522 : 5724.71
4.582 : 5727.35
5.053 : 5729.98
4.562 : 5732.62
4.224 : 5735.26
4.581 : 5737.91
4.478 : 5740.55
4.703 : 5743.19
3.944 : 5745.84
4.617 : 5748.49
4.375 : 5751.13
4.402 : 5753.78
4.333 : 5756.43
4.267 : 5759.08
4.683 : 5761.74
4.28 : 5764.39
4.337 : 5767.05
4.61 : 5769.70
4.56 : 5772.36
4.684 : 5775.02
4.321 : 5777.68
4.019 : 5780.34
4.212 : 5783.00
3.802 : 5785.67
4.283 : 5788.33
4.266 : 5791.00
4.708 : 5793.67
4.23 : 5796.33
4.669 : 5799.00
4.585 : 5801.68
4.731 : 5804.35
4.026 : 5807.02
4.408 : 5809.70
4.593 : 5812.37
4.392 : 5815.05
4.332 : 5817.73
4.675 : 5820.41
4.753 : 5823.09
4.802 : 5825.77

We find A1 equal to 1.15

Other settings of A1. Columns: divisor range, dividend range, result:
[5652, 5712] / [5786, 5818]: 1.06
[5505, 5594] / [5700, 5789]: 1.10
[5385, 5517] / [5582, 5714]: 1.09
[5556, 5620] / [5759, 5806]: 1.13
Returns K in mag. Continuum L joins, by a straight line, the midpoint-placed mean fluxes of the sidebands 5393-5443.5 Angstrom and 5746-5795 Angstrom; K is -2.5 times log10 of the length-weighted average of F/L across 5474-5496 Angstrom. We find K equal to -0.01 mag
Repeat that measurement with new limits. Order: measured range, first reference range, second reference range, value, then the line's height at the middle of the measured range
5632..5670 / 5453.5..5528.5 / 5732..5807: 0.01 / 4.33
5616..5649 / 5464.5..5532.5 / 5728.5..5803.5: 0.02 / 4.31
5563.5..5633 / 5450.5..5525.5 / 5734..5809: 0.03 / 4.28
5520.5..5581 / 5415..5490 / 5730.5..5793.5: 0.00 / 4.27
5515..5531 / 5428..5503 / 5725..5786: -0.01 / 4.24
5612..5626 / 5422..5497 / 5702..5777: 0.04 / 4.33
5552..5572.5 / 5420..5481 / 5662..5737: 0.01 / 4.29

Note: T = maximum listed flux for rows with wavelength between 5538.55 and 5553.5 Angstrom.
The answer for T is 4.529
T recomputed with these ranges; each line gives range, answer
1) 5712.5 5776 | 5.053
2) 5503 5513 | 4.361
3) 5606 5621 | 4.46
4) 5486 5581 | 4.55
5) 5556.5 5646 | 4.553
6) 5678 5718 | 4.772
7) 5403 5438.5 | 4.597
